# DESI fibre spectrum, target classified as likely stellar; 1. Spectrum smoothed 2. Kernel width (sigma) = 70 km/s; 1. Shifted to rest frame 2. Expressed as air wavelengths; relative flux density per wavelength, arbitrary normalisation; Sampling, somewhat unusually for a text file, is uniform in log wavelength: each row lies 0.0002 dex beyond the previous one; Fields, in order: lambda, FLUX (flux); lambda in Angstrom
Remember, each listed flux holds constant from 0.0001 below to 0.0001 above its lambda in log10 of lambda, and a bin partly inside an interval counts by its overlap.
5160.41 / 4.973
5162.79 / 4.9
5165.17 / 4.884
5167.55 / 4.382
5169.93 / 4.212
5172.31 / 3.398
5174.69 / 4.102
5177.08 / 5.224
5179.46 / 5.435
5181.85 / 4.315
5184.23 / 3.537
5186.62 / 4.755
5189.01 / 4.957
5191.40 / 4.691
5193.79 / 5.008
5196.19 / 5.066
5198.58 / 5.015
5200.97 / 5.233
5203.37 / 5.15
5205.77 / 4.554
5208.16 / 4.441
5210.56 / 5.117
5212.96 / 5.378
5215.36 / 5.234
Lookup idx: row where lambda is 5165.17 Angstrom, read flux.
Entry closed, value 4.884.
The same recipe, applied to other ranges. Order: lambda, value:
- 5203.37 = 5.15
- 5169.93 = 4.212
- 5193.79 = 5.008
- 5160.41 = 4.973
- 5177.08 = 5.224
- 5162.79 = 4.9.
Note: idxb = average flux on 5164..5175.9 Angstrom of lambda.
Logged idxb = 4.19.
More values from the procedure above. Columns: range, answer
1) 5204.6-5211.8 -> 4.71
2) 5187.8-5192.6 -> 4.82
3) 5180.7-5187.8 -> 4.2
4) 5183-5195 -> 4.59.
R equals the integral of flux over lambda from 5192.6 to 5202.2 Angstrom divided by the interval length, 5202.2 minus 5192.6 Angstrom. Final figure 5.08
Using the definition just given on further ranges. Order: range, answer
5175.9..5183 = 5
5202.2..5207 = 4.85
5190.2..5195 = 4.84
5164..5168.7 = 4.63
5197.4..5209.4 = 4.88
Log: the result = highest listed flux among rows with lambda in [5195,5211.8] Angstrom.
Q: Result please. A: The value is 5.233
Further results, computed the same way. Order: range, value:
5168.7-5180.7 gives 5.435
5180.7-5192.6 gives 4.957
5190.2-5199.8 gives 5.066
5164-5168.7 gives 4.884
